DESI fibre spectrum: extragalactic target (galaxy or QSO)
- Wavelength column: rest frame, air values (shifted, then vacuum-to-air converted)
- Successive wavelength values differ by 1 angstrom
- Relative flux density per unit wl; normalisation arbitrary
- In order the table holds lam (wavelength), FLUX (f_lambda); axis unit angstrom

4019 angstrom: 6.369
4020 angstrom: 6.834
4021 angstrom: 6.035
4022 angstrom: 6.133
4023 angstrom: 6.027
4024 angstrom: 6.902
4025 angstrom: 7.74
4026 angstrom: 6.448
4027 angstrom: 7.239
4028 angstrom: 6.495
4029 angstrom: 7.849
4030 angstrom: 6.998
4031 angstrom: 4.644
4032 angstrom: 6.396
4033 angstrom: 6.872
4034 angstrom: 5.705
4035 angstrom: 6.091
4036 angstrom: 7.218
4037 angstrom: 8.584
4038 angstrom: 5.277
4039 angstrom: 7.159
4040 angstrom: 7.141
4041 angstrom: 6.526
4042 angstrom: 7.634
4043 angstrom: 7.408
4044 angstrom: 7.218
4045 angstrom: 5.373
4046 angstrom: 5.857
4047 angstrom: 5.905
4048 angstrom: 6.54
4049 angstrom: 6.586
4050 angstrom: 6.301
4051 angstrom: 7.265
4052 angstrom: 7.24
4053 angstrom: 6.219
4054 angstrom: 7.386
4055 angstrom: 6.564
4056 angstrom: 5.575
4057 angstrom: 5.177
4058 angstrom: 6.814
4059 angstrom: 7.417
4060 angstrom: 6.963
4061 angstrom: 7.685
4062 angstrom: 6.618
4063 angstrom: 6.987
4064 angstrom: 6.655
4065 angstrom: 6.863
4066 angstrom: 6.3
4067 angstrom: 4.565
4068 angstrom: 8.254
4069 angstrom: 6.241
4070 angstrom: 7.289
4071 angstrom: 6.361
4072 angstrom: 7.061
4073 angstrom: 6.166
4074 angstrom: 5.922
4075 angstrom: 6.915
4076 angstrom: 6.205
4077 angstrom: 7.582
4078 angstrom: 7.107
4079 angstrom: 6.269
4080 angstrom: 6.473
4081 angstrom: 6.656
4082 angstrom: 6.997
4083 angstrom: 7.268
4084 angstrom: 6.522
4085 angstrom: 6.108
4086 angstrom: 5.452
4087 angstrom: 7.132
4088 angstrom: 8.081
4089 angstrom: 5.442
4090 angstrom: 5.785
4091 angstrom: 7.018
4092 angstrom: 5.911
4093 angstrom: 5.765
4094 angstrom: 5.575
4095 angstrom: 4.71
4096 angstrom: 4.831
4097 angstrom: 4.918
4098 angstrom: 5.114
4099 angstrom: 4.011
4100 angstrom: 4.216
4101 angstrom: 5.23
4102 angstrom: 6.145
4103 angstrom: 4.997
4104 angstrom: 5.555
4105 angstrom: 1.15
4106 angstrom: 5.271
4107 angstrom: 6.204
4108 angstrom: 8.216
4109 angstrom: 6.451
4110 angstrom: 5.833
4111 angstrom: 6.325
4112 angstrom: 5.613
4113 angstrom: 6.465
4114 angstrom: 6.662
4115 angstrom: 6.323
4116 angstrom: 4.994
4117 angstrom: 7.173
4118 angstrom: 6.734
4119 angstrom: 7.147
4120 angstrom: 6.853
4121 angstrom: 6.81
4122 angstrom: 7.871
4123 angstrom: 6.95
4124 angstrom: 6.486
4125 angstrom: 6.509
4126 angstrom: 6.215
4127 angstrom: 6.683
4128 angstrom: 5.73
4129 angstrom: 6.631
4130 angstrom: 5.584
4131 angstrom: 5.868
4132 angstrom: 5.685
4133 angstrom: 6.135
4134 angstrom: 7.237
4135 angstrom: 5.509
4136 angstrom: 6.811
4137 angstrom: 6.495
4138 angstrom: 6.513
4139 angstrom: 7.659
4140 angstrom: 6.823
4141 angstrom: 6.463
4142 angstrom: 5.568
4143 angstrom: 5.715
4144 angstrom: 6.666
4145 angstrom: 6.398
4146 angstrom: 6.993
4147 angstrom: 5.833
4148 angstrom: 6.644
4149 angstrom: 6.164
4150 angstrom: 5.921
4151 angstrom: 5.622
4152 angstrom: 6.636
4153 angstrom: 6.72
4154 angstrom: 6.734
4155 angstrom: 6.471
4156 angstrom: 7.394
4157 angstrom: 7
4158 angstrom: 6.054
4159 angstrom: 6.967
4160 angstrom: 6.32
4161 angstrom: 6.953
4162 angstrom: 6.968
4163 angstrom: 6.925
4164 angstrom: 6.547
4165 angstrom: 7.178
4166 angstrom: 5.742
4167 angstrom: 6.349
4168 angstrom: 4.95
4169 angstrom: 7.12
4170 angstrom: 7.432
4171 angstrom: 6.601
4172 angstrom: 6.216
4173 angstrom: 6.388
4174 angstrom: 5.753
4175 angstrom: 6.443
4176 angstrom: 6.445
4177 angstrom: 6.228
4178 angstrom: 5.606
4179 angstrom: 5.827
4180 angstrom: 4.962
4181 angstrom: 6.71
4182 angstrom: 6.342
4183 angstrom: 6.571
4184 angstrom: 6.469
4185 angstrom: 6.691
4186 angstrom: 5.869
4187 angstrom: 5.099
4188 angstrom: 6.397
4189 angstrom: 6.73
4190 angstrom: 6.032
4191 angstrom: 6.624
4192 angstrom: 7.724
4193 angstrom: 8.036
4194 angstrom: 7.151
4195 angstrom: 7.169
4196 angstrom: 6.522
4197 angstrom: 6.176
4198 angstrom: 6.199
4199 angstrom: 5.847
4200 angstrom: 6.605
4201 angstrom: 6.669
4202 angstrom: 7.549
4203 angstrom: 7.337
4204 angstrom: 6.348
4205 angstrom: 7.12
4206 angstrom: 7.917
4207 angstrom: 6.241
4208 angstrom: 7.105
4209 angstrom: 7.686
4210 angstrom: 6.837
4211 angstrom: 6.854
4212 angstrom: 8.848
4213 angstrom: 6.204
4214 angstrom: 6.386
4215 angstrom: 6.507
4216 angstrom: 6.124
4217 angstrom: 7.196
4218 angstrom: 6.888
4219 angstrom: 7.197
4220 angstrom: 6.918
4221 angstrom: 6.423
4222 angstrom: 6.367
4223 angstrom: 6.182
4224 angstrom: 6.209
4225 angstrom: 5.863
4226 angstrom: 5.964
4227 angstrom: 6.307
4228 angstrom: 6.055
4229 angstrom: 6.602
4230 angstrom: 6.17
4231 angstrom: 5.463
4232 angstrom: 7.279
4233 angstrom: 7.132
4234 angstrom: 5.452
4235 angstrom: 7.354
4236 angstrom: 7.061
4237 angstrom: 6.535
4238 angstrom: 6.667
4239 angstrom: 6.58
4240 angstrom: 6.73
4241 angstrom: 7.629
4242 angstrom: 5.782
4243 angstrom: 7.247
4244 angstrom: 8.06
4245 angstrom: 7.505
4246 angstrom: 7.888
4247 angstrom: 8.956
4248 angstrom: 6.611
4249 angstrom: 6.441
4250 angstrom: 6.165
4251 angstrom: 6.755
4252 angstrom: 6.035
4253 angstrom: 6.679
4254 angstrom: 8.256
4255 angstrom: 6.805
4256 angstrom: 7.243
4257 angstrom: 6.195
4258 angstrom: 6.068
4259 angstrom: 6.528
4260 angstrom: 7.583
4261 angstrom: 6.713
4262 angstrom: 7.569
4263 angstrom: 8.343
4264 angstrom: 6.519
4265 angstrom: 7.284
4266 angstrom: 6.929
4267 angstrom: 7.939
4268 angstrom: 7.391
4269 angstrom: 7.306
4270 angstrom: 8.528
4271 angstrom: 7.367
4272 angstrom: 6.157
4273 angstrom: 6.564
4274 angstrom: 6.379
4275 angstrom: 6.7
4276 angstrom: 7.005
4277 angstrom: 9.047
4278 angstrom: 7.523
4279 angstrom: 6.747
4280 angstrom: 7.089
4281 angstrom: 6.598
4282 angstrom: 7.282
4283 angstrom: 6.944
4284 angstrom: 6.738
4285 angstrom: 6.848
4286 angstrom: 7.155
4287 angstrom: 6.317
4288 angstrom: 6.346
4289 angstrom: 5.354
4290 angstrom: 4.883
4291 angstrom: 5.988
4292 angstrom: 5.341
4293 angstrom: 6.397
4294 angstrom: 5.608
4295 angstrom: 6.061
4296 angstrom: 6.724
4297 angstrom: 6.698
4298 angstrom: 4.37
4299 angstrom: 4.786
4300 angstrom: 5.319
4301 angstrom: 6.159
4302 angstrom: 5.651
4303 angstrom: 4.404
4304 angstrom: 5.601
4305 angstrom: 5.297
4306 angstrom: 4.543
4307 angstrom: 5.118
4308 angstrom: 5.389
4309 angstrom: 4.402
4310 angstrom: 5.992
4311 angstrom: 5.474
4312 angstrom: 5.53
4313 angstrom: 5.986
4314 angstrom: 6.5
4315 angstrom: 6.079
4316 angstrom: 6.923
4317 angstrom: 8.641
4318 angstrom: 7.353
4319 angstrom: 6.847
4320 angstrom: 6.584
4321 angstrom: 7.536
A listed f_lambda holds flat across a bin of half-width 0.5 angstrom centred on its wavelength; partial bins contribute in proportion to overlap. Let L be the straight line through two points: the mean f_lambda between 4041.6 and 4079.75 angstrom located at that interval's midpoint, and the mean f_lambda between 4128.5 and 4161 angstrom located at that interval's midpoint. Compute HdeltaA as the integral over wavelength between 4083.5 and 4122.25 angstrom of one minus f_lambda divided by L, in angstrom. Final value 3.7 angstrom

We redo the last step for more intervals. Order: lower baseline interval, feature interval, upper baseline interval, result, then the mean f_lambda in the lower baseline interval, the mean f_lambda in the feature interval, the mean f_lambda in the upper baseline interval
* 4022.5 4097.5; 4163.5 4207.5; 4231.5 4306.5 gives 0.8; 6.54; 6.5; 6.66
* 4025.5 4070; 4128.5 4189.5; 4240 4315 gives 2.0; 6.65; 6.37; 6.53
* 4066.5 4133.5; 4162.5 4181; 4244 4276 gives 0.8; 6.16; 6.27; 7.09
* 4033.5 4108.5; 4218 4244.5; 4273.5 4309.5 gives -1.9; 6.31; 6.59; 6.08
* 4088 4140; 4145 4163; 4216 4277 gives -0.8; 6.03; 6.56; 6.87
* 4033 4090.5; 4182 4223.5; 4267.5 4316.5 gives -2.4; 6.64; 6.75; 6.22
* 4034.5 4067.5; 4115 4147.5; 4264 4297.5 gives 1.1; 6.64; 6.46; 6.76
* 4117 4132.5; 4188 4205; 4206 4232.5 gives -0.5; 6.54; 6.79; 6.64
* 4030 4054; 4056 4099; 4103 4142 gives 0.6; 6.6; 6.37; 6.28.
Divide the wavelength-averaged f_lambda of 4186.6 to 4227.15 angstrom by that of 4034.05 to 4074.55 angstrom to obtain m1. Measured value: 1.01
